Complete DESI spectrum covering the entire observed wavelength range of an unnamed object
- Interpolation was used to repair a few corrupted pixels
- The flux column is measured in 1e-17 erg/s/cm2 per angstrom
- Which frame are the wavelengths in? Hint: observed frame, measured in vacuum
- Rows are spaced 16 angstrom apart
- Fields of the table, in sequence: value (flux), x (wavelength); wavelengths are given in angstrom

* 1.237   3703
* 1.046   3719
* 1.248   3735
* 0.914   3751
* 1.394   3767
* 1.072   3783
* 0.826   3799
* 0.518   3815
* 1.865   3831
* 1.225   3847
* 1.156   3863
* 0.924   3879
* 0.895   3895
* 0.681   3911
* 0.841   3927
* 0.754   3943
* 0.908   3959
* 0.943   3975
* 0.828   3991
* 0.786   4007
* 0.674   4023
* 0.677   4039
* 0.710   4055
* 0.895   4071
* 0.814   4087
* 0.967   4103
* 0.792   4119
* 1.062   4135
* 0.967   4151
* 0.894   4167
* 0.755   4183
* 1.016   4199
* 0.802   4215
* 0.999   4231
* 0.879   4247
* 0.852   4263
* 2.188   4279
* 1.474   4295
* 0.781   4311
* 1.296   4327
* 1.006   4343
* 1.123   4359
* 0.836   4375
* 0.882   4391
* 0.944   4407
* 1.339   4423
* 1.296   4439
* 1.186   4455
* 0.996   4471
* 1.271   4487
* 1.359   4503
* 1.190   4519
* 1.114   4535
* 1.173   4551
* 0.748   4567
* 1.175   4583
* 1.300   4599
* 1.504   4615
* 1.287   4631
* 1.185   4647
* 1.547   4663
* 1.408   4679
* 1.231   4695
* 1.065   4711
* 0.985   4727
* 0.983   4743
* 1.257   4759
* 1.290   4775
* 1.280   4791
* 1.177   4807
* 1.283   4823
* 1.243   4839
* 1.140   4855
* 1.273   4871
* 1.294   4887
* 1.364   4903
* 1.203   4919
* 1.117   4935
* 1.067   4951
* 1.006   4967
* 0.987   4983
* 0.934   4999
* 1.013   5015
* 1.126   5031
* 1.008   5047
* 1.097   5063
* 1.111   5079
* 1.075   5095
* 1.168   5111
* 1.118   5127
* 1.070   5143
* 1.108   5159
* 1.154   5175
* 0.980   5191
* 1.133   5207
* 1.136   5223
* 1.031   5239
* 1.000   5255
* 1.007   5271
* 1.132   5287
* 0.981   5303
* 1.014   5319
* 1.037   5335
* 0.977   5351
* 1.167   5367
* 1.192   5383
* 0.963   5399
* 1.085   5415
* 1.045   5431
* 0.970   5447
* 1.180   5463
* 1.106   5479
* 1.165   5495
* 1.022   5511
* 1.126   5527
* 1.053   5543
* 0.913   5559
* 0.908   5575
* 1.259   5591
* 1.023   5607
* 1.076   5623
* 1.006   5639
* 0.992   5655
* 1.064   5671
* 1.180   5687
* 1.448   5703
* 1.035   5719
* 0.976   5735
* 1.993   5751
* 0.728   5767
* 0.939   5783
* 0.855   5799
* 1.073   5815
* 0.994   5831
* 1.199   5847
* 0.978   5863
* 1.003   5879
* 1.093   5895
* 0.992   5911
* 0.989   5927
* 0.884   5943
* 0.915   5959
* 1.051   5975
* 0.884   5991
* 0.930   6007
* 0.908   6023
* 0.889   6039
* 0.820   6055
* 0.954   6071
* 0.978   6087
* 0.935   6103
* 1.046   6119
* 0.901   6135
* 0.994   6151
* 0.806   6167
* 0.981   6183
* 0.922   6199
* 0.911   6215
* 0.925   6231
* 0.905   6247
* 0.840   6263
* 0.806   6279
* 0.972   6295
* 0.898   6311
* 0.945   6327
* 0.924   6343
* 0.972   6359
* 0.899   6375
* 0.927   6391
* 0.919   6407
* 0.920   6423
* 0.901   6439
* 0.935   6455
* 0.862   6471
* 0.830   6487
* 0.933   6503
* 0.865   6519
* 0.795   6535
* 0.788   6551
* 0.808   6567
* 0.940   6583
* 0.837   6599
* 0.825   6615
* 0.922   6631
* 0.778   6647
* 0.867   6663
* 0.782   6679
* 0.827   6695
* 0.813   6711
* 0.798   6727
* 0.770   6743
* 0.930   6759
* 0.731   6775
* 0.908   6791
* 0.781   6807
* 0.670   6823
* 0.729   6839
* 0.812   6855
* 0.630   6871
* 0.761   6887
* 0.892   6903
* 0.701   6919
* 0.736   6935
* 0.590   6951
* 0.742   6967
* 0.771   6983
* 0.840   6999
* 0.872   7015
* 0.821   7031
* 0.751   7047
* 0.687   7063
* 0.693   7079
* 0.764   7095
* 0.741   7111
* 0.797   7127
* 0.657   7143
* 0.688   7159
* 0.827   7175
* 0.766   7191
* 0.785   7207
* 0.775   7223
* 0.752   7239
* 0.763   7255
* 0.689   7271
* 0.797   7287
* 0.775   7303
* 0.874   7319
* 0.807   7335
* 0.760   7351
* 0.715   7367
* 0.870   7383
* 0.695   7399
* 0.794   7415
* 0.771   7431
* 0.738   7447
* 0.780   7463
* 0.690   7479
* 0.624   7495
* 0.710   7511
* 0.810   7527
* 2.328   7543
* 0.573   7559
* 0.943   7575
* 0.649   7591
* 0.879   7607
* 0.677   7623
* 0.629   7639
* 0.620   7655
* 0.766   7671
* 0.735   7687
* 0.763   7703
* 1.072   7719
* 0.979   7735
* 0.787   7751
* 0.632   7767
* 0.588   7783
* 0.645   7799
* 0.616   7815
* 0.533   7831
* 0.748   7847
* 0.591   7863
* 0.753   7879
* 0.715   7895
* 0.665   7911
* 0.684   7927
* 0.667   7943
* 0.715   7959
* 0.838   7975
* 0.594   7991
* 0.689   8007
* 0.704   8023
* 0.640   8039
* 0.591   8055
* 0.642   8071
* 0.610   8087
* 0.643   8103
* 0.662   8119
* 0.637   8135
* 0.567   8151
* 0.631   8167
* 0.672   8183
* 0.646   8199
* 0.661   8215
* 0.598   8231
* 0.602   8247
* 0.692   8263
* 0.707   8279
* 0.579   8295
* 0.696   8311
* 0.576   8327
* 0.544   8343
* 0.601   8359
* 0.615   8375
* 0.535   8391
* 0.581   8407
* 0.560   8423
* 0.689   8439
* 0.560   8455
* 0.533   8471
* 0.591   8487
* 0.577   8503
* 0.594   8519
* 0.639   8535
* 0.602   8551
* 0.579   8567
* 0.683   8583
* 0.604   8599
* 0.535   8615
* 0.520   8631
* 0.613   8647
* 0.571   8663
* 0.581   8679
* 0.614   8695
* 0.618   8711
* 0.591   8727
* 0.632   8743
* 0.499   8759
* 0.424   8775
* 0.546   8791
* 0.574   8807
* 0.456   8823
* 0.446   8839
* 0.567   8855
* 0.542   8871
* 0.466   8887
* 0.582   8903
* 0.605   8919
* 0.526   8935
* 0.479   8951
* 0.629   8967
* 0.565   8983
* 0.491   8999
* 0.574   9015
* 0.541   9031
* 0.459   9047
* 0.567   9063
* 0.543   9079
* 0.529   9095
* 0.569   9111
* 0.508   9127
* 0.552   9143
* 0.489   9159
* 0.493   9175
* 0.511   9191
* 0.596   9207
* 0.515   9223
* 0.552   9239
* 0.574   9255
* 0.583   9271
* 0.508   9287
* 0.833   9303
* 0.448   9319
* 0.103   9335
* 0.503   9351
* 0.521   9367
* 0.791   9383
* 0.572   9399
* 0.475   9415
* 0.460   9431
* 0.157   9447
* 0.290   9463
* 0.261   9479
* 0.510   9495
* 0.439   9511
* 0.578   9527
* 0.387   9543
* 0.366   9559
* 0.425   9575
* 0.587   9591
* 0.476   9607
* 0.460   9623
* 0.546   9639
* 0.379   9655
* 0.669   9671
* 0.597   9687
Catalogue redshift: 0.149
